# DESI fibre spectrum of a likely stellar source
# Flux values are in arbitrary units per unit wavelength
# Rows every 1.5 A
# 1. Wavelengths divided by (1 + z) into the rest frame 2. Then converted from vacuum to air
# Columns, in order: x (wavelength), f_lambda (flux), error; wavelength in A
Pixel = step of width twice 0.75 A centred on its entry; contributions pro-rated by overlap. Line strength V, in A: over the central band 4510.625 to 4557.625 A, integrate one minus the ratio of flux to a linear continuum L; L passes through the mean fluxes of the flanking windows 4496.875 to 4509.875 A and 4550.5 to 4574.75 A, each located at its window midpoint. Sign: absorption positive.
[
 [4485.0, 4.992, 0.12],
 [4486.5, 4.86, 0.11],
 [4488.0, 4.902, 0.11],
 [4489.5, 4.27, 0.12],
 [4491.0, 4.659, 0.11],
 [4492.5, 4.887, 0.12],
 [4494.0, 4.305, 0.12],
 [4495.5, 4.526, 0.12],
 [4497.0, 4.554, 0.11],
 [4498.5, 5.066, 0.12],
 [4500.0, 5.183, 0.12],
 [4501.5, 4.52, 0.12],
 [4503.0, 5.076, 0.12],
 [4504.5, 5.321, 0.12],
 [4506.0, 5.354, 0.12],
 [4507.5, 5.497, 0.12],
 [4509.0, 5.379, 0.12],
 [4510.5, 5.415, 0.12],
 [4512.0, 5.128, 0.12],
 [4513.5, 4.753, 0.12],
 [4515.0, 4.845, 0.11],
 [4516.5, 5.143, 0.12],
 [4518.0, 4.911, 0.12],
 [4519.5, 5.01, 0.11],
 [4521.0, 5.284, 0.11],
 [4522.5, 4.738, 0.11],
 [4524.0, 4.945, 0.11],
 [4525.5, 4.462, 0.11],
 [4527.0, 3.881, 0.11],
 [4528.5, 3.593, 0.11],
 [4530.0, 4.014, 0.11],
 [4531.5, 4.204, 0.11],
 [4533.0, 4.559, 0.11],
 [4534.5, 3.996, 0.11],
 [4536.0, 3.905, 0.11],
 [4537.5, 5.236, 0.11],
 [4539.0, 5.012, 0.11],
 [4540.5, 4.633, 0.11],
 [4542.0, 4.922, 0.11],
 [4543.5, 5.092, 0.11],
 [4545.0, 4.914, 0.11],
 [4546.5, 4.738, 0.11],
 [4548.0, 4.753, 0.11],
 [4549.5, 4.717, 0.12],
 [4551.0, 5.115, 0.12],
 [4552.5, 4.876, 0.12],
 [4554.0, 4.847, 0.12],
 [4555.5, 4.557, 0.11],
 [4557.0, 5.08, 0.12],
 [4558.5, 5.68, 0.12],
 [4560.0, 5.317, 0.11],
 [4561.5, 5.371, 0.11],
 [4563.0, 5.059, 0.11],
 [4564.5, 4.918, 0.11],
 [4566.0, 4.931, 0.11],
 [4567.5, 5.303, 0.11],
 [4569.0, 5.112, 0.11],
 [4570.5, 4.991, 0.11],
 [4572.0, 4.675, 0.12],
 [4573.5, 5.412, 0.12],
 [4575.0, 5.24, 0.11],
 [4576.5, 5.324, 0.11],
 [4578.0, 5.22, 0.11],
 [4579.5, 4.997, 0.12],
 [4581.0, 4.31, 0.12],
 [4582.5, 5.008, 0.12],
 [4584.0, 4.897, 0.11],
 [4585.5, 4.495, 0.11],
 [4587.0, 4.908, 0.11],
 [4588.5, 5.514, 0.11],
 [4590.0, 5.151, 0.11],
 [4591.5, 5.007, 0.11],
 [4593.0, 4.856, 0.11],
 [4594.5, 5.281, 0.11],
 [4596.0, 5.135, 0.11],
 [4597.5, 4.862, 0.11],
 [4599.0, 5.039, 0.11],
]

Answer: 3.6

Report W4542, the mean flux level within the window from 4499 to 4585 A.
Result 4.9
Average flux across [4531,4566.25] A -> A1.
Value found 4.85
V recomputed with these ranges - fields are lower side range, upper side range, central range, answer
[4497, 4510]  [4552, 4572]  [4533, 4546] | 1.0 A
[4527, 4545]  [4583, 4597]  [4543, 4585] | -2.3 A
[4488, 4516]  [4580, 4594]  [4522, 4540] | 2.0 A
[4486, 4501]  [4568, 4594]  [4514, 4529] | 0.3 A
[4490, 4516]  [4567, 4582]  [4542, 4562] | 0.1 A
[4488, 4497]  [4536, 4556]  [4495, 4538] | -0.8 A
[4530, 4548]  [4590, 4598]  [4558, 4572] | -0.9 A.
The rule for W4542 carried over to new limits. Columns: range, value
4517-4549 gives 4.61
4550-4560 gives 5.04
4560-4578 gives 5.13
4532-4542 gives 4.58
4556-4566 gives 5.2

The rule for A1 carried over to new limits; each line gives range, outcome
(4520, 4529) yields 4.52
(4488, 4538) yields 4.75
